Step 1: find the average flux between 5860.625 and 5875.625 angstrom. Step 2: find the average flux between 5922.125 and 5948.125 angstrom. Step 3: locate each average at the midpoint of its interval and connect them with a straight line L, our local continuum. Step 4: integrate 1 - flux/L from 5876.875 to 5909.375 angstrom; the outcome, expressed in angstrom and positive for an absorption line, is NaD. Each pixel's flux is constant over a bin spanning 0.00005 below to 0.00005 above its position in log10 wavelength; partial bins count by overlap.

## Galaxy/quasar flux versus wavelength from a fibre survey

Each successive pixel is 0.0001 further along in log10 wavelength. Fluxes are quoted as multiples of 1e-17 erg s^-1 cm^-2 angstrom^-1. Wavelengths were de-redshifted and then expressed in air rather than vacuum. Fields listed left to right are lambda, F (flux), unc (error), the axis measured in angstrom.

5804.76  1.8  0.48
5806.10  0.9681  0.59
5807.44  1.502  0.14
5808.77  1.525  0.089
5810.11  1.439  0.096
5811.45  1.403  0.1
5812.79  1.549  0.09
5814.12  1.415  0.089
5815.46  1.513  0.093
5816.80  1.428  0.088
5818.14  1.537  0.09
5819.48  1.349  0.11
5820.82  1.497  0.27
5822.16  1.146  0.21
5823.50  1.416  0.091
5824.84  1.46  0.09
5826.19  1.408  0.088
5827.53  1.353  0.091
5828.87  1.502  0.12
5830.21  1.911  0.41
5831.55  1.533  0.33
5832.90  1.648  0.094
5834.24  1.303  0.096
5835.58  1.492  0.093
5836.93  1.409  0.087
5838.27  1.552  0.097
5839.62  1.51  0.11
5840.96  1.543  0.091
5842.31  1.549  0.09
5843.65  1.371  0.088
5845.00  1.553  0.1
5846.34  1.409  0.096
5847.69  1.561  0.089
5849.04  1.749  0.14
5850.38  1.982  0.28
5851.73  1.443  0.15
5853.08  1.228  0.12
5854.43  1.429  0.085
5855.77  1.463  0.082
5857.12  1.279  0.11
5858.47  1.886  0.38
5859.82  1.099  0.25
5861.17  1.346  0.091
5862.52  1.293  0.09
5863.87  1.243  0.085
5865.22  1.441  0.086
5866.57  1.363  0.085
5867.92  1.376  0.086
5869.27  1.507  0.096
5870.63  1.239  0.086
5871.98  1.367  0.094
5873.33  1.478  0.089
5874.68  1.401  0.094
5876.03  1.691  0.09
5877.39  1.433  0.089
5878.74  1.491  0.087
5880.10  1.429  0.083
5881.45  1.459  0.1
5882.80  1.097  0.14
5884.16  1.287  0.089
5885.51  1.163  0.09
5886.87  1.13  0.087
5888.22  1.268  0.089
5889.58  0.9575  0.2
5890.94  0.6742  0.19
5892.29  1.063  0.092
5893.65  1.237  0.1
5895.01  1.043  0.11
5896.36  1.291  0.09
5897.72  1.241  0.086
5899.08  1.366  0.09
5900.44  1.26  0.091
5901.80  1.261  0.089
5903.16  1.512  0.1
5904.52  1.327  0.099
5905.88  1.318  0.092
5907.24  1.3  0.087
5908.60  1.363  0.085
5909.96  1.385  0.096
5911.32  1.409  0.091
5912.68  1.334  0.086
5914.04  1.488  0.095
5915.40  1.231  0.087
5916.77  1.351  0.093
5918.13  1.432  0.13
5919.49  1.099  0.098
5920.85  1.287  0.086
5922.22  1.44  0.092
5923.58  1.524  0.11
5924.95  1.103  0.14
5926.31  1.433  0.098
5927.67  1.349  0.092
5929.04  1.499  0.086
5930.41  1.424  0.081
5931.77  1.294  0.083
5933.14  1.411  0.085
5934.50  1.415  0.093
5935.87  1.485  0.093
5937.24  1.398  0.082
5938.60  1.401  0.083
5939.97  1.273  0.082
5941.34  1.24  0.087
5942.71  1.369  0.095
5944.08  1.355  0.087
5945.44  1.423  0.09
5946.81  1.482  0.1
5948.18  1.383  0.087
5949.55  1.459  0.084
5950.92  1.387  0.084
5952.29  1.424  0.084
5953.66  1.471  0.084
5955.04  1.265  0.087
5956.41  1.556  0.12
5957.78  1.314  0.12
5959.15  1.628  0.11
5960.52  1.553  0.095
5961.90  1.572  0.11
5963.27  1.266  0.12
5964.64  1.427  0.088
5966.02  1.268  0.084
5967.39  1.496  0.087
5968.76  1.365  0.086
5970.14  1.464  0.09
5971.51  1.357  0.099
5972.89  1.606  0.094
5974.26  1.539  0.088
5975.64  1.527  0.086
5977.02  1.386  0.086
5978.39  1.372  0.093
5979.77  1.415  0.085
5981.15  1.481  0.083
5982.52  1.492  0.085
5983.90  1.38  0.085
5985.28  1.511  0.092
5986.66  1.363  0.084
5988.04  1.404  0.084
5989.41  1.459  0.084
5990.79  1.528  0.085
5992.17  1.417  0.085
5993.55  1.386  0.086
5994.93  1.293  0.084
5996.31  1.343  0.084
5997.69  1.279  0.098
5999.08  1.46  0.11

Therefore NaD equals 3.07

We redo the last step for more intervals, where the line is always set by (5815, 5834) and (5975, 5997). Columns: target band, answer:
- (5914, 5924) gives 0.69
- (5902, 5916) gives 0.81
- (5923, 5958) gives 1.13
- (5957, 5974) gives -0.20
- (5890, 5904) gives 2.50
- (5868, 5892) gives 2.64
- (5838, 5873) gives 0.29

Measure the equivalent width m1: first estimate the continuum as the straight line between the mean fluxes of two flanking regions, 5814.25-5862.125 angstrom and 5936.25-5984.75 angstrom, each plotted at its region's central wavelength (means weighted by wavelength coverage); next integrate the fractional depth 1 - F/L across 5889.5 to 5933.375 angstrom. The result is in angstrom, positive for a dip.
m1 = 4.49 angstrom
